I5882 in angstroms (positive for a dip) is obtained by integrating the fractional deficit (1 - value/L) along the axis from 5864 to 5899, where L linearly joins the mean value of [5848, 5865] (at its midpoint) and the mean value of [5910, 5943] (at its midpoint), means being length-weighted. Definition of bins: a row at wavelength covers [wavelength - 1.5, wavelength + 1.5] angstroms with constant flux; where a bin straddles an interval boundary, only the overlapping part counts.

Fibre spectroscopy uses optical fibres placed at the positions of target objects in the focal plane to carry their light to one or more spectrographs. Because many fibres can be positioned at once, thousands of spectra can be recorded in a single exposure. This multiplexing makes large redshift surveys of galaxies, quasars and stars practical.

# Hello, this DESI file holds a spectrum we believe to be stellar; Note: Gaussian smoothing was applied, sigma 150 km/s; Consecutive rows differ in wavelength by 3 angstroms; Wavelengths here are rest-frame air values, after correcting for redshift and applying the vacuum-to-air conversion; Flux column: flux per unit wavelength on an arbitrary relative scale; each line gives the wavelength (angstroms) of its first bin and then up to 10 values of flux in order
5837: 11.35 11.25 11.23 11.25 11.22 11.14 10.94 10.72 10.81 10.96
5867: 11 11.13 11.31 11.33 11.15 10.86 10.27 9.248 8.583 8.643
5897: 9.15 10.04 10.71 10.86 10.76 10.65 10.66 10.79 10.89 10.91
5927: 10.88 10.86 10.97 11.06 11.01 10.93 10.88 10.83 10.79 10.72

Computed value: 2.10 angstroms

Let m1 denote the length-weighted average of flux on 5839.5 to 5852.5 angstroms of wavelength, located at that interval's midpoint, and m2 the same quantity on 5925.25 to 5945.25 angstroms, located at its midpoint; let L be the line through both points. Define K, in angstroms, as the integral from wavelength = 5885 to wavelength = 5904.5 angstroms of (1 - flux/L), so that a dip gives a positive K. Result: 2.83 angstroms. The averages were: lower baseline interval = 11.2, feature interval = 9.46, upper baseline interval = 10.9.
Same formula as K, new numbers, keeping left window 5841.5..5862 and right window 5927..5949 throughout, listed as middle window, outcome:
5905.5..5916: 0.2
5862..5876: -0.1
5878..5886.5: 0.2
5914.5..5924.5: 0.1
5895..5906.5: 1.0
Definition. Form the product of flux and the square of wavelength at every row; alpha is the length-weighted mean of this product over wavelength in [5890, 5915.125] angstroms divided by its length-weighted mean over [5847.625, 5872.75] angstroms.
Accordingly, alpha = 0.92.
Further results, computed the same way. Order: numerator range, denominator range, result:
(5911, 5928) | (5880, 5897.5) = 1.15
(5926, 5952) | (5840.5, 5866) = 1.02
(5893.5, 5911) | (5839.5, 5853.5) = 0.92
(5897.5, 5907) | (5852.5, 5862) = 0.97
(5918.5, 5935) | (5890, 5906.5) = 1.14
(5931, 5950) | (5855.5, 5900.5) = 1.08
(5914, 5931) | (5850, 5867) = 1.01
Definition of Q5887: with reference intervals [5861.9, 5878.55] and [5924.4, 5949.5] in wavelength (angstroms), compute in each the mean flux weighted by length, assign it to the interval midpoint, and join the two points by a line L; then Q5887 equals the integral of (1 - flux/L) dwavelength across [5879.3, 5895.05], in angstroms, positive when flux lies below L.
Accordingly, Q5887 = 2.0 angstroms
